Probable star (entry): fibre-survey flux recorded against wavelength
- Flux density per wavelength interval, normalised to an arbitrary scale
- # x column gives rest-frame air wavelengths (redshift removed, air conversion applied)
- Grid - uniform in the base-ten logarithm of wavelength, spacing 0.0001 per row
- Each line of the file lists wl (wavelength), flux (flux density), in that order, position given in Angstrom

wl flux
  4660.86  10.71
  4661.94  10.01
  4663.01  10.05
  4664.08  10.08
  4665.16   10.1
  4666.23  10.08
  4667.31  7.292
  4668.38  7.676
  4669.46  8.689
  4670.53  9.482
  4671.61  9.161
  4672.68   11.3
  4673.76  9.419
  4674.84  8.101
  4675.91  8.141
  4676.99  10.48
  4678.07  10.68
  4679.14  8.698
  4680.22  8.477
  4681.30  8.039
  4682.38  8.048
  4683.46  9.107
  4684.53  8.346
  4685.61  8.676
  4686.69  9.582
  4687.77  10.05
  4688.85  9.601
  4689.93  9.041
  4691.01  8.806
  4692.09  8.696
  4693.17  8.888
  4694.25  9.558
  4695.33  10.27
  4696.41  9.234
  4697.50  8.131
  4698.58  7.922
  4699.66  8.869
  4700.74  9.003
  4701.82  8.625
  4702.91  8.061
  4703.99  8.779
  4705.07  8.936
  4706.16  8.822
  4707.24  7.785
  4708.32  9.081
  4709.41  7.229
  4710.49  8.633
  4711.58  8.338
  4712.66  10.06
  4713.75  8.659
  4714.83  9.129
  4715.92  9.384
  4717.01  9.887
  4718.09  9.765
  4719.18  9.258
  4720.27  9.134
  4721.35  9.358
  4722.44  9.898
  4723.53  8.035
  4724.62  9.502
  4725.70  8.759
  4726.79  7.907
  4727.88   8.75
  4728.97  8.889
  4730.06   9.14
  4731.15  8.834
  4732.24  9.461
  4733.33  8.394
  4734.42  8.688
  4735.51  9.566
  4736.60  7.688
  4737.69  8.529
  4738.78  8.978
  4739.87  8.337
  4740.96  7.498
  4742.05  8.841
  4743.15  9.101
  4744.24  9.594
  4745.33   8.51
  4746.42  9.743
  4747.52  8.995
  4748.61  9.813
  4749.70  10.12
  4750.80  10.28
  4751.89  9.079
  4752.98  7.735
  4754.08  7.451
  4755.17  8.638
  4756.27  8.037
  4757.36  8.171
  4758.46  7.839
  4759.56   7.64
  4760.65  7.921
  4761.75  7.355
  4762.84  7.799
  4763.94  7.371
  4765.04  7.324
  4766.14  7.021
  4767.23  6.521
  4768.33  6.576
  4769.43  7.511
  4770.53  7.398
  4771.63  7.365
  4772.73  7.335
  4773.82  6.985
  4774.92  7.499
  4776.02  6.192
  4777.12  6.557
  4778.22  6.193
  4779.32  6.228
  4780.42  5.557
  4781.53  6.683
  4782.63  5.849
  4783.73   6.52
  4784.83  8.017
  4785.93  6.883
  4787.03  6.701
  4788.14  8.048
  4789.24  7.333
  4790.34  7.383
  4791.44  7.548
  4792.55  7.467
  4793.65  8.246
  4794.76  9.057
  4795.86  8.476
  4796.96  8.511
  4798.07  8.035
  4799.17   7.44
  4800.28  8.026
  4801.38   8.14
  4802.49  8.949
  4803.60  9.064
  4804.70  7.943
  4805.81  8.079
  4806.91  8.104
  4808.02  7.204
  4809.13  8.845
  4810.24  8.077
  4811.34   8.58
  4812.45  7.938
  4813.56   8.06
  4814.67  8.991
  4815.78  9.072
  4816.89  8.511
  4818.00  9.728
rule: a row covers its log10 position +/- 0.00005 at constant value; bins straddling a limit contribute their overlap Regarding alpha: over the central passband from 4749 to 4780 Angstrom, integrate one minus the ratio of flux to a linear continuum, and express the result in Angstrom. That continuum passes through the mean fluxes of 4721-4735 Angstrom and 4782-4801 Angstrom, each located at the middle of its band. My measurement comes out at 2.3 Angstrom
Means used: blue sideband 8.88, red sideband 7.62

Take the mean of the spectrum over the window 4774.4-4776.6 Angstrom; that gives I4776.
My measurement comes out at 6.83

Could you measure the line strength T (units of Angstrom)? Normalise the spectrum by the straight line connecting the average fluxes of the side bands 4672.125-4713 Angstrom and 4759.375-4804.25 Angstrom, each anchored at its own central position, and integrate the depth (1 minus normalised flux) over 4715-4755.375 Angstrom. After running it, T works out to -3.8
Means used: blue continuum 8.93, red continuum 7.38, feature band 8.96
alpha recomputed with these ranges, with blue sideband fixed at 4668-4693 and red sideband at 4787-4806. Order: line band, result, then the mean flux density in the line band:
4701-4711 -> 0.44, 8.46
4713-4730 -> -0.77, 9.1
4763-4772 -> 1.24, 7.15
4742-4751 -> -1.01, 9.44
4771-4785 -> 2.66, 6.66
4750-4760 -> 0.06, 8.36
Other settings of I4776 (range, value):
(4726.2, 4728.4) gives 8.32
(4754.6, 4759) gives 8.17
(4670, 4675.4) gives 9.49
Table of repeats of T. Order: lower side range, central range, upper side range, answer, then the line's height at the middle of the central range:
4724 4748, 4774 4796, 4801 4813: 3.5 Angstrom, 8.43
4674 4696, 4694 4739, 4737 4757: 0.4 Angstrom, 8.95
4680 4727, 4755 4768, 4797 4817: 1.5 Angstrom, 8.55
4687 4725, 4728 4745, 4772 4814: -0.6 Angstrom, 8.49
